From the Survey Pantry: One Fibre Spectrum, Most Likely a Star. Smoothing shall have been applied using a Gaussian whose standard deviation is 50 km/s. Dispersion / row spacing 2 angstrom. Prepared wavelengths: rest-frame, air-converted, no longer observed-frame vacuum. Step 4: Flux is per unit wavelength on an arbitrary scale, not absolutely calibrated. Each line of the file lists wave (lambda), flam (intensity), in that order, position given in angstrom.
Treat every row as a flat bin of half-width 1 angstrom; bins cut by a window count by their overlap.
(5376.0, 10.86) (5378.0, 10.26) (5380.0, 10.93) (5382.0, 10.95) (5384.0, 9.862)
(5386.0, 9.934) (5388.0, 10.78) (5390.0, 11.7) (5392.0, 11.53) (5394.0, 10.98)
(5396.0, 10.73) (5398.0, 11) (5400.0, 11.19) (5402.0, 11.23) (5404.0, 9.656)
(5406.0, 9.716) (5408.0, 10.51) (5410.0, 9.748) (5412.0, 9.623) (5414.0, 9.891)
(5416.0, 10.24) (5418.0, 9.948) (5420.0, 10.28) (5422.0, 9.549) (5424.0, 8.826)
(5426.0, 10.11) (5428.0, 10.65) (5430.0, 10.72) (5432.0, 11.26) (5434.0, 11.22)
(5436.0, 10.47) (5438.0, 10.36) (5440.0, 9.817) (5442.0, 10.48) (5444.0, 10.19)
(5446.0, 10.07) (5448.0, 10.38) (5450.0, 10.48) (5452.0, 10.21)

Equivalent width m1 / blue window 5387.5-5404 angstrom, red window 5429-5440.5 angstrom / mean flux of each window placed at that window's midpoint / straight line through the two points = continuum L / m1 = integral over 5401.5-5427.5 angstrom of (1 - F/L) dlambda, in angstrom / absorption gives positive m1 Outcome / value 2.2 angstrom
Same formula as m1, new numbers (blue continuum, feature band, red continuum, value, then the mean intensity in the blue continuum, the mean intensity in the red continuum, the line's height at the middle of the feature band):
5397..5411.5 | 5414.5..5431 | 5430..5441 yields 0.79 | 10.4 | 10.6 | 10.5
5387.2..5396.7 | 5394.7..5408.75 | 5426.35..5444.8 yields 0.57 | 11.2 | 10.6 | 11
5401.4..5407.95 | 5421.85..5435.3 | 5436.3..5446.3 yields -0.24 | 10.2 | 10.2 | 10.2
